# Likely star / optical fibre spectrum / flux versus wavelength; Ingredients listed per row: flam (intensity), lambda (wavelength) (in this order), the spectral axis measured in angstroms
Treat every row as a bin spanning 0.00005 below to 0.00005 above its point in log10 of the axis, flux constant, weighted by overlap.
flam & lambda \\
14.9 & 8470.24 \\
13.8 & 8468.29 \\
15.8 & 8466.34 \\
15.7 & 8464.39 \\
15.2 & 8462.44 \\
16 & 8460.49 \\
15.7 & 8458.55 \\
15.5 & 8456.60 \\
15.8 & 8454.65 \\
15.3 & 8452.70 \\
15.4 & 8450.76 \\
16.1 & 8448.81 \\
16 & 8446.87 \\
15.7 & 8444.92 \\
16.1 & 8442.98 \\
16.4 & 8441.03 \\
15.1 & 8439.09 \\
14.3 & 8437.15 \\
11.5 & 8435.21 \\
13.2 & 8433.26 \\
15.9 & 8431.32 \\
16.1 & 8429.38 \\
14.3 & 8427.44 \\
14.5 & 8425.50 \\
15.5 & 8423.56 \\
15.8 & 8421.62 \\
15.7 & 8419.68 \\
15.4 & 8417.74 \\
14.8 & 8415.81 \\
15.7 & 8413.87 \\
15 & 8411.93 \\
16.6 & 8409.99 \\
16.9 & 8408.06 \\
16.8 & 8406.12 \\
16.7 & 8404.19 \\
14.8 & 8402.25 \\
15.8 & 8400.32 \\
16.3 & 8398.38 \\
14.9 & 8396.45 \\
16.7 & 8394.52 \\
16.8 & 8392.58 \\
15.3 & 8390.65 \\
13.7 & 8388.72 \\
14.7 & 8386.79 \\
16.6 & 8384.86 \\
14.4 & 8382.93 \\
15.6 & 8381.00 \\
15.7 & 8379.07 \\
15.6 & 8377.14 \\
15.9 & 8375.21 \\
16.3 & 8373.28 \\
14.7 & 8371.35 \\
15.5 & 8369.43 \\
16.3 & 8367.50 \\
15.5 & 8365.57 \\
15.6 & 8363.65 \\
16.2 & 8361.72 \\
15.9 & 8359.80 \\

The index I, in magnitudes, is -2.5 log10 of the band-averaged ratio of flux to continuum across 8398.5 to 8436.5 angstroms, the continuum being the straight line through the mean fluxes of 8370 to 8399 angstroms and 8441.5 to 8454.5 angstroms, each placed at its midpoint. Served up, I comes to 0.02 mag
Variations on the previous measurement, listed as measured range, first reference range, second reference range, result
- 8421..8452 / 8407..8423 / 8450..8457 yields 0.03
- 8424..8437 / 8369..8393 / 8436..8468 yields 0.09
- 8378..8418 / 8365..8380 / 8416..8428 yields -0.02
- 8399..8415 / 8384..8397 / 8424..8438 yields -0.07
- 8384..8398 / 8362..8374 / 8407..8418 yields 0.01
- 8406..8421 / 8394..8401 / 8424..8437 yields -0.05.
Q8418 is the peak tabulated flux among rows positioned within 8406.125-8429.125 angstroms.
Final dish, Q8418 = 16.9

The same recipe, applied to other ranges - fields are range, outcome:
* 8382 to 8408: 16.8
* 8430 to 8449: 16.4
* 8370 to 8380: 16.3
